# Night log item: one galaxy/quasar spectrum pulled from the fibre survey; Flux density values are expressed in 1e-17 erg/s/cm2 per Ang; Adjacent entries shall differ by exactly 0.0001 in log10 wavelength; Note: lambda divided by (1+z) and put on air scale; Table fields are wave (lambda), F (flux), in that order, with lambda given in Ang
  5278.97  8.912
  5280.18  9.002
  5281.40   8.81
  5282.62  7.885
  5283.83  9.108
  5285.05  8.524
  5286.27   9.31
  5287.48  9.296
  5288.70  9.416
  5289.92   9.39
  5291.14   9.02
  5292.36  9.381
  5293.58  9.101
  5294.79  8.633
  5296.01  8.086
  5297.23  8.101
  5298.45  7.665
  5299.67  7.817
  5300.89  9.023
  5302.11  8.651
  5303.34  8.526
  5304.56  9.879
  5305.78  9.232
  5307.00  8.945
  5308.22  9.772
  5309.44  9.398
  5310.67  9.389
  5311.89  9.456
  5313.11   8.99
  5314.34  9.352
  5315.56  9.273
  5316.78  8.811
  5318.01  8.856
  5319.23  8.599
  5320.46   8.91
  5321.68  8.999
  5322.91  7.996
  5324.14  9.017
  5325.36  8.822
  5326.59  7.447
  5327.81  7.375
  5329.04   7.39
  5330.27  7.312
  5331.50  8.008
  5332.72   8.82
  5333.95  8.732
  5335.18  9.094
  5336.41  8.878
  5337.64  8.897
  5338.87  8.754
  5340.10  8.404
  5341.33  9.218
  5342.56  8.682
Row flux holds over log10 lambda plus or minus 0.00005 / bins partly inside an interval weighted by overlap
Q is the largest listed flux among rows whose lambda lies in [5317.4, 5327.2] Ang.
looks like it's 9.017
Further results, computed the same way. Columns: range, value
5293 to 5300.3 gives 9.101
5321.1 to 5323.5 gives 8.999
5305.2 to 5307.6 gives 9.232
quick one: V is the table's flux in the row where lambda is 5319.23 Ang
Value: 8.599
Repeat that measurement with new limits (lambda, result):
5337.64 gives 8.897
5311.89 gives 9.456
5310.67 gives 9.389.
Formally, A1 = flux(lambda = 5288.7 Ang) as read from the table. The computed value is 9.416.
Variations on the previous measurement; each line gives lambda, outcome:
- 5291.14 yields 9.02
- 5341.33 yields 9.218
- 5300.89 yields 9.023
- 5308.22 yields 9.772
